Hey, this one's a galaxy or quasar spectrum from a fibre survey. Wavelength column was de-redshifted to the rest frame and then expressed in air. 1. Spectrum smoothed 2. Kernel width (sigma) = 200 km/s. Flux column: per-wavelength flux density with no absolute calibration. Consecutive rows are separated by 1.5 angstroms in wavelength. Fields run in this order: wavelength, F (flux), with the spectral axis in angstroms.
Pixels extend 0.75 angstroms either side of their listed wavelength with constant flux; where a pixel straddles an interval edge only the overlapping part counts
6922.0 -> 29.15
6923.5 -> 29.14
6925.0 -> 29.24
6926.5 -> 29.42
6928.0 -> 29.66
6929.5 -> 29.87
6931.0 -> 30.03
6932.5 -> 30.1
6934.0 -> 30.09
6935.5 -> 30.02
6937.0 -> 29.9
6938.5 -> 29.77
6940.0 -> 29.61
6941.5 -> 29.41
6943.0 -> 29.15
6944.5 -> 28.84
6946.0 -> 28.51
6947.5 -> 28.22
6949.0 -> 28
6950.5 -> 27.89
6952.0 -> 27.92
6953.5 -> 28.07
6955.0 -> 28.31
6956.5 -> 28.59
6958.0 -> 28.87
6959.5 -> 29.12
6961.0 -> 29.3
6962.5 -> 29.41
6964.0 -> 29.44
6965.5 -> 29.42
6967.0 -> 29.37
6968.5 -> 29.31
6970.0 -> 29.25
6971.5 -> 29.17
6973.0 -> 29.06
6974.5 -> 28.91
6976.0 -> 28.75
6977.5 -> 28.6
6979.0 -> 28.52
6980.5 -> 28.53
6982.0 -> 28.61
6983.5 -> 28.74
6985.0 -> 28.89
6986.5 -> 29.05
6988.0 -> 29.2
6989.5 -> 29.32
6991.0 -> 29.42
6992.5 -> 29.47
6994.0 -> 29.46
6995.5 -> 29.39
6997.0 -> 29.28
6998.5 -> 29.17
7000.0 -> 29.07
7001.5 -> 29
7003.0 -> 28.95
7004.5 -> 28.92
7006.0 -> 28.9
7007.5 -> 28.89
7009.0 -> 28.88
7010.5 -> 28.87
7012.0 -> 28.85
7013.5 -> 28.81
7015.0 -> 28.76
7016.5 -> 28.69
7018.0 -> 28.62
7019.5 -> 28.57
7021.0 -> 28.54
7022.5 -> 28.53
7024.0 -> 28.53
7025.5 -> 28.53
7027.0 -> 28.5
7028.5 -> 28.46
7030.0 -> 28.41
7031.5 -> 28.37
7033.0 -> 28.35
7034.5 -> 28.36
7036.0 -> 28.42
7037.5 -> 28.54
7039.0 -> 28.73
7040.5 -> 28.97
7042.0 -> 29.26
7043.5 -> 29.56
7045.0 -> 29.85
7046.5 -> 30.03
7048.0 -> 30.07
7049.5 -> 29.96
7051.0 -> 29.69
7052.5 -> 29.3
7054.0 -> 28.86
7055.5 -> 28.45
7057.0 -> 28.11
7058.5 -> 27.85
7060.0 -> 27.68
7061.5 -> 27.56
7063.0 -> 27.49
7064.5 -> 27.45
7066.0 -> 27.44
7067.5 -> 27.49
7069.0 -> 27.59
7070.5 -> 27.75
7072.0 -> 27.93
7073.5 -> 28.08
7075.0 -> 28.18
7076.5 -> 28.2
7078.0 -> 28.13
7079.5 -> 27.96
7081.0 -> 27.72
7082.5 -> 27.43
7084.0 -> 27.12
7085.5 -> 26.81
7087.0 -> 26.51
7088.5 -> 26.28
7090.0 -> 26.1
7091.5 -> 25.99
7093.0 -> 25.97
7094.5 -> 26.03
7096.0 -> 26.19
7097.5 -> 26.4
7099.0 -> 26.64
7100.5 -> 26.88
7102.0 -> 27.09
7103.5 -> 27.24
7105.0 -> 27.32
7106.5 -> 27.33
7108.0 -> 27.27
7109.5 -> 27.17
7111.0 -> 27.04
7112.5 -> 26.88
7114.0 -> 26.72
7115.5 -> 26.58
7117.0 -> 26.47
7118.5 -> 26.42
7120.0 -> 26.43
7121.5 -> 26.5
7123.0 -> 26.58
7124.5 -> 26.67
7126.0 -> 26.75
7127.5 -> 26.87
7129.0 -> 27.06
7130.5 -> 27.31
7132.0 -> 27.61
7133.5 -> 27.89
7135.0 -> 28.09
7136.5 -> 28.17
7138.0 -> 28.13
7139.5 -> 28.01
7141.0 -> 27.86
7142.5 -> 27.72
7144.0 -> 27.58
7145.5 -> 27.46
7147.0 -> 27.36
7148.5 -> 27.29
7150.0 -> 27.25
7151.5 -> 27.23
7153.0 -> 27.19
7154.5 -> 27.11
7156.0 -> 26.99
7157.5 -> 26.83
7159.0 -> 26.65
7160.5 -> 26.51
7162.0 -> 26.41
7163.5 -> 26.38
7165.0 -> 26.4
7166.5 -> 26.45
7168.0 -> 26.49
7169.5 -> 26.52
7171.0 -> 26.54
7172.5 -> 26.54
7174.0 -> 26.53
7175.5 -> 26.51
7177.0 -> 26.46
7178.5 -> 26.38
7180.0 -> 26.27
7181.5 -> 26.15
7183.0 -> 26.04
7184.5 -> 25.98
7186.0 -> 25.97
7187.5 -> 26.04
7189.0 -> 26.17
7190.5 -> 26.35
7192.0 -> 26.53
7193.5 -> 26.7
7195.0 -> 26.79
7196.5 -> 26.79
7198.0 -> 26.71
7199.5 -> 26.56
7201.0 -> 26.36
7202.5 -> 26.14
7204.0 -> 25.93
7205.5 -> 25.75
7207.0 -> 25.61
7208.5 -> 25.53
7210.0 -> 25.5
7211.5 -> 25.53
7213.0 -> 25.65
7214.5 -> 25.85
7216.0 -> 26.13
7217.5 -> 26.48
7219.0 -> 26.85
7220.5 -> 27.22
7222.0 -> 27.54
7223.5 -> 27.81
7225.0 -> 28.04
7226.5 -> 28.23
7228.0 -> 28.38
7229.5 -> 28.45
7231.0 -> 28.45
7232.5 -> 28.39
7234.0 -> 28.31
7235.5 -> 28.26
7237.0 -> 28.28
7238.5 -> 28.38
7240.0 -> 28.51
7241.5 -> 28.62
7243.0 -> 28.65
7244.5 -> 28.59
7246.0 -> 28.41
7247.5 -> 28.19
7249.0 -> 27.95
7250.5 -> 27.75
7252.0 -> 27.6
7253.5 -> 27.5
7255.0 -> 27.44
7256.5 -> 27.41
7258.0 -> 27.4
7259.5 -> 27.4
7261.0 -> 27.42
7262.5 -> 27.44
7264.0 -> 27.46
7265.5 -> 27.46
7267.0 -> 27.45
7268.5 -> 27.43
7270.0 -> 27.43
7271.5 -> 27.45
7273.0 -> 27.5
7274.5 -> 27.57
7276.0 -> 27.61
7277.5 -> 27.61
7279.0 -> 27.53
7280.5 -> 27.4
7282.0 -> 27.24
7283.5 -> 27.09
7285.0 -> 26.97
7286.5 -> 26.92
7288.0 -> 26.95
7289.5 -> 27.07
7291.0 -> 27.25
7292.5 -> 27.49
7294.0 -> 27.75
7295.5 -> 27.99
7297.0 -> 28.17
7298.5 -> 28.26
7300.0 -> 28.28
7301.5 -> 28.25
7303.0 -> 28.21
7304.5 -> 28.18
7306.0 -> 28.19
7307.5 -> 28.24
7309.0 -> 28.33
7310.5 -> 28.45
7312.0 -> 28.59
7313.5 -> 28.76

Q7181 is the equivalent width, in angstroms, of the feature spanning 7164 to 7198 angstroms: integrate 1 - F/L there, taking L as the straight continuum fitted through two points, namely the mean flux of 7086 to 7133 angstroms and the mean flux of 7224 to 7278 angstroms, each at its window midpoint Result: 1.1 angstroms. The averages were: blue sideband 26.7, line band 26.4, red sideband 27.9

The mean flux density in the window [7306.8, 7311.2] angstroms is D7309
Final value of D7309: 28.3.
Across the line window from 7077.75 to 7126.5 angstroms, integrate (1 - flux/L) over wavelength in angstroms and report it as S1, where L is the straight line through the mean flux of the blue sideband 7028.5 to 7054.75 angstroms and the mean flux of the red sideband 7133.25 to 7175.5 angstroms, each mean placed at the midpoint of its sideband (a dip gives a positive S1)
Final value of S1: 2.1 angstroms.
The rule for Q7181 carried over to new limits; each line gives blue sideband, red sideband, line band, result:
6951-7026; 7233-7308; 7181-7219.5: 2.6 angstroms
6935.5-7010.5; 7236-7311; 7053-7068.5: 0.4 angstroms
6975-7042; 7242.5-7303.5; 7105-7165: 2.4 angstroms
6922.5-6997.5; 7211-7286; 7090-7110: 1.2 angstroms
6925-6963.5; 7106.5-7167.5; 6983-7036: -0.8 angstroms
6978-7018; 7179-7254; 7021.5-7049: -0.2 angstroms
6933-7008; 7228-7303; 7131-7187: 2.5 angstroms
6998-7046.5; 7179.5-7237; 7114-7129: 0.6 angstroms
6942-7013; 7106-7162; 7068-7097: 0.6 angstroms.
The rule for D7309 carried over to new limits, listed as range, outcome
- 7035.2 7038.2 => 28.5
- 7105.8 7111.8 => 27.2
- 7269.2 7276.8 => 27.5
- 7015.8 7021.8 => 28.6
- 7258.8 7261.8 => 27.4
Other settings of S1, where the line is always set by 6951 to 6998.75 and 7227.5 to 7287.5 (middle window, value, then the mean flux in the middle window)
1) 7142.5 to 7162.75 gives 0.8 angstroms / 27.1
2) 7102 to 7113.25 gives 0.5 angstroms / 27.2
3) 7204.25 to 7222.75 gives 1.2 angstroms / 26.1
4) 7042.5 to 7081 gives 0.3 angstroms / 28.4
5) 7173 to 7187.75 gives 1.0 angstroms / 26.2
